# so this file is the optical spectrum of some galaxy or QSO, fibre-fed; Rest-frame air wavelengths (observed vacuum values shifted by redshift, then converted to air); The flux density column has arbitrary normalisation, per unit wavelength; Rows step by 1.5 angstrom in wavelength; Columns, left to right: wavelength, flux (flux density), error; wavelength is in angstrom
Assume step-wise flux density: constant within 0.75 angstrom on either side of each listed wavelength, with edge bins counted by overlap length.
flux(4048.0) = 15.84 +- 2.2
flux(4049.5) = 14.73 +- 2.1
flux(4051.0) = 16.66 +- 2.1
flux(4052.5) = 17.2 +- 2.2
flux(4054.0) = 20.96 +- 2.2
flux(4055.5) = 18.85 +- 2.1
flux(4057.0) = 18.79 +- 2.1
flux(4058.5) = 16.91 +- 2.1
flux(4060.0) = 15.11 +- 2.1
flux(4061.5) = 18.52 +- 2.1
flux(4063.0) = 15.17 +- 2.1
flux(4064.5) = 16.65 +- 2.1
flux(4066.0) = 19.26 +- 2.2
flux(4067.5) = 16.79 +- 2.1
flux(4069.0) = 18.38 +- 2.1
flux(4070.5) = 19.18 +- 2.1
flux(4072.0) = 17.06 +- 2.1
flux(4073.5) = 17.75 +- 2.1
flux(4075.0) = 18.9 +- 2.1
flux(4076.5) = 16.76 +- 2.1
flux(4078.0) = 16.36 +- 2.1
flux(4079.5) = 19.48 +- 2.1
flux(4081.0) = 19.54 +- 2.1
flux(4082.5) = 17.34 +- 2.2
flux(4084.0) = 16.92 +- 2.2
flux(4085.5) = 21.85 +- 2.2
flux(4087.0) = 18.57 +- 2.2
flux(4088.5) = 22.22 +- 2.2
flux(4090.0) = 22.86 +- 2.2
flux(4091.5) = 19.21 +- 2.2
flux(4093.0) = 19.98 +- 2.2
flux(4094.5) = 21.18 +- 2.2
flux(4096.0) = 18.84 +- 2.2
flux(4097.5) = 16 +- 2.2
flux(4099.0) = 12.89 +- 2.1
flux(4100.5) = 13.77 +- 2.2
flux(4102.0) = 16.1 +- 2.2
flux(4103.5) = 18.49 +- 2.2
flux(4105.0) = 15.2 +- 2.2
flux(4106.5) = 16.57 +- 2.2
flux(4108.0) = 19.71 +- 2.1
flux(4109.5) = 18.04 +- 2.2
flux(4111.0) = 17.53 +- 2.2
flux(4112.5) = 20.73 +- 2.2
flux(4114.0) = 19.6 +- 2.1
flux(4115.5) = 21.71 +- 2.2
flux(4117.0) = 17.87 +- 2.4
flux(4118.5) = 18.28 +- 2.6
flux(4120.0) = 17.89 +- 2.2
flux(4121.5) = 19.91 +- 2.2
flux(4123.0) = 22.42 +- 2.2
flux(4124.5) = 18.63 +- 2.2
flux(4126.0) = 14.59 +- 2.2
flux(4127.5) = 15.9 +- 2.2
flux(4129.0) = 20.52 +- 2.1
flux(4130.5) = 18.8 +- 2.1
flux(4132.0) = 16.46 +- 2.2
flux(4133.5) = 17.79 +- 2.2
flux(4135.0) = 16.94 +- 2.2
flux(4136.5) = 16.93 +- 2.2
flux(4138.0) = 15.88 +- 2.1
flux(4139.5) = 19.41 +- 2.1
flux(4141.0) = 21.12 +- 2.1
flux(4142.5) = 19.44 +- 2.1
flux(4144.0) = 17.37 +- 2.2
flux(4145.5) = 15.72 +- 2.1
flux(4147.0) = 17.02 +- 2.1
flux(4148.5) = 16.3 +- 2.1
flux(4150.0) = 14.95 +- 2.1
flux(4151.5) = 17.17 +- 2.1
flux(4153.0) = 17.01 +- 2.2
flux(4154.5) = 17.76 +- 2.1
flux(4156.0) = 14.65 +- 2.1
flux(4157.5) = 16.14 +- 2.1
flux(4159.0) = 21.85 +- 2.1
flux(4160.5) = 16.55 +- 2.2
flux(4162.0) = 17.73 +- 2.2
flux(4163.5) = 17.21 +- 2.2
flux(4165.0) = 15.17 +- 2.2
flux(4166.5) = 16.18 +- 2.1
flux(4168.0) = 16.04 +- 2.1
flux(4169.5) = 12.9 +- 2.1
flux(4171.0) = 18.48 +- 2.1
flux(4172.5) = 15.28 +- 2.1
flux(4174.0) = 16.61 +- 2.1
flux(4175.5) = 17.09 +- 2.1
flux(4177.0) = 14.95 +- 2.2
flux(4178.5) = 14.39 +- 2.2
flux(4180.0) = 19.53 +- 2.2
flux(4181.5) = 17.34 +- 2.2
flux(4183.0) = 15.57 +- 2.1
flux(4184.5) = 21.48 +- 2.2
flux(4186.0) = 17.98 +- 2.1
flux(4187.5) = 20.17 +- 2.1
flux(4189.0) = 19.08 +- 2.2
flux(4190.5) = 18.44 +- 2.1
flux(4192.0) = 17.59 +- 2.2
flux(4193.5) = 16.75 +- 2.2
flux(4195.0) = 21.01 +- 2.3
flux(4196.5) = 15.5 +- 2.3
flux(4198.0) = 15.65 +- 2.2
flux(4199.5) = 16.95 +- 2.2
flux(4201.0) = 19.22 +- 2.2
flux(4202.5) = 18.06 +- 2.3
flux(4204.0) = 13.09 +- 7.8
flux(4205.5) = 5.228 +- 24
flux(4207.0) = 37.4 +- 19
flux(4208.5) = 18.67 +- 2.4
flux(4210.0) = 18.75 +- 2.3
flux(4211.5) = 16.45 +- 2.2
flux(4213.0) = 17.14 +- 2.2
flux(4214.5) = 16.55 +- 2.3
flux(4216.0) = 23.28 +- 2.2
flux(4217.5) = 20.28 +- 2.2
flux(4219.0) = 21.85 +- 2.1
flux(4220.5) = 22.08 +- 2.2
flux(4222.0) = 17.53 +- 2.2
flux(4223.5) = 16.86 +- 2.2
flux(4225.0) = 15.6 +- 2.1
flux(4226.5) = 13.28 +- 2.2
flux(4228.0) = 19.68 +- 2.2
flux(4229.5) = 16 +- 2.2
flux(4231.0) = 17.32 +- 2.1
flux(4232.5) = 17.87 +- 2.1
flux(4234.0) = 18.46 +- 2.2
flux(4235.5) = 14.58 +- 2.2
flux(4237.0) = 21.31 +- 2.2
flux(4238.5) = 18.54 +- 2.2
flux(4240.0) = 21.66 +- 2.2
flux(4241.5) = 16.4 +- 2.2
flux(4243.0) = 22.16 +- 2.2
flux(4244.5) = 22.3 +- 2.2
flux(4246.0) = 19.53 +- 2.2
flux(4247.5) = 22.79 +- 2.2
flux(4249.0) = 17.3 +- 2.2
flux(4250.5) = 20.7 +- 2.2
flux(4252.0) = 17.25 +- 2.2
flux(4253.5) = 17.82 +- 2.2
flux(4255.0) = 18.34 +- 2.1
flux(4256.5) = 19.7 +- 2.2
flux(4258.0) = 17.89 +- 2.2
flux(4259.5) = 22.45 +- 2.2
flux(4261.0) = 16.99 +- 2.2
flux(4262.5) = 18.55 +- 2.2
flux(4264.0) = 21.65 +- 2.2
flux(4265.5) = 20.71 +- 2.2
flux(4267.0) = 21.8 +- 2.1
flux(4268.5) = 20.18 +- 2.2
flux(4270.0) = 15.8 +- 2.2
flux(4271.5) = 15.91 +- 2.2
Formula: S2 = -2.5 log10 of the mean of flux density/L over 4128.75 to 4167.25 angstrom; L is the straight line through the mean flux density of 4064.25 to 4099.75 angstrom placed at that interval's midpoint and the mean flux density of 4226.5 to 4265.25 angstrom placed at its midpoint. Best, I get 0.08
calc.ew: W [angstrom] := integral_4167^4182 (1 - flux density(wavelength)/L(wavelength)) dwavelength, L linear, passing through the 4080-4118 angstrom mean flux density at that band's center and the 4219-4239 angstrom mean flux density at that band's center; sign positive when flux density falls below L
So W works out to 1.53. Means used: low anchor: 18.5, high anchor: 17.8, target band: 16.2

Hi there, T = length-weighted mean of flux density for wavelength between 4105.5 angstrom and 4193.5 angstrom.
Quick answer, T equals 17.6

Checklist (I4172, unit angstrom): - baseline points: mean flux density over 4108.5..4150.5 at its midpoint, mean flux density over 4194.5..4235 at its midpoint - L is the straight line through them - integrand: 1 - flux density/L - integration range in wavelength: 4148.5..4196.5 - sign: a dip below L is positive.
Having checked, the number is 2.58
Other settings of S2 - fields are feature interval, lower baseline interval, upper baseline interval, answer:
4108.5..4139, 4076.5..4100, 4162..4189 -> -0.02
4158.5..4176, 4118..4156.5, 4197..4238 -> 0.07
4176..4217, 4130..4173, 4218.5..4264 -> -0.01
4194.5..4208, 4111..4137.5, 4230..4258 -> 0.05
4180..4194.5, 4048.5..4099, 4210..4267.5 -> 0.02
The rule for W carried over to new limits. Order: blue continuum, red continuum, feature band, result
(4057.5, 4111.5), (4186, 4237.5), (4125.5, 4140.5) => 0.5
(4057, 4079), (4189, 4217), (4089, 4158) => -0.6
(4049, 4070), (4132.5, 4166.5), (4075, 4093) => -1.9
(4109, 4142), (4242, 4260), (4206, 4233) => 0.4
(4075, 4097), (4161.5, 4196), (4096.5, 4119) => 1.6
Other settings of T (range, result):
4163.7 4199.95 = 17.1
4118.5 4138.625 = 17.9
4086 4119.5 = 18.4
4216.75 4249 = 18.8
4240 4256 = 19.6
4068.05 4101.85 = 18.4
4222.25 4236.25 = 16.7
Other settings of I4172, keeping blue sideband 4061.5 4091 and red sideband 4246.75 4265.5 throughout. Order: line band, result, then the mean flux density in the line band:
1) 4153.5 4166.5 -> 1.2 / 17.1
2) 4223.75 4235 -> 1.4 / 16.8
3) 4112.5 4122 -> -0.3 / 19.3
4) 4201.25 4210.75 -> 0.3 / 18.6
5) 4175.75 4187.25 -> 0.9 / 17.4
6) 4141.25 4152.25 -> 1.0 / 17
